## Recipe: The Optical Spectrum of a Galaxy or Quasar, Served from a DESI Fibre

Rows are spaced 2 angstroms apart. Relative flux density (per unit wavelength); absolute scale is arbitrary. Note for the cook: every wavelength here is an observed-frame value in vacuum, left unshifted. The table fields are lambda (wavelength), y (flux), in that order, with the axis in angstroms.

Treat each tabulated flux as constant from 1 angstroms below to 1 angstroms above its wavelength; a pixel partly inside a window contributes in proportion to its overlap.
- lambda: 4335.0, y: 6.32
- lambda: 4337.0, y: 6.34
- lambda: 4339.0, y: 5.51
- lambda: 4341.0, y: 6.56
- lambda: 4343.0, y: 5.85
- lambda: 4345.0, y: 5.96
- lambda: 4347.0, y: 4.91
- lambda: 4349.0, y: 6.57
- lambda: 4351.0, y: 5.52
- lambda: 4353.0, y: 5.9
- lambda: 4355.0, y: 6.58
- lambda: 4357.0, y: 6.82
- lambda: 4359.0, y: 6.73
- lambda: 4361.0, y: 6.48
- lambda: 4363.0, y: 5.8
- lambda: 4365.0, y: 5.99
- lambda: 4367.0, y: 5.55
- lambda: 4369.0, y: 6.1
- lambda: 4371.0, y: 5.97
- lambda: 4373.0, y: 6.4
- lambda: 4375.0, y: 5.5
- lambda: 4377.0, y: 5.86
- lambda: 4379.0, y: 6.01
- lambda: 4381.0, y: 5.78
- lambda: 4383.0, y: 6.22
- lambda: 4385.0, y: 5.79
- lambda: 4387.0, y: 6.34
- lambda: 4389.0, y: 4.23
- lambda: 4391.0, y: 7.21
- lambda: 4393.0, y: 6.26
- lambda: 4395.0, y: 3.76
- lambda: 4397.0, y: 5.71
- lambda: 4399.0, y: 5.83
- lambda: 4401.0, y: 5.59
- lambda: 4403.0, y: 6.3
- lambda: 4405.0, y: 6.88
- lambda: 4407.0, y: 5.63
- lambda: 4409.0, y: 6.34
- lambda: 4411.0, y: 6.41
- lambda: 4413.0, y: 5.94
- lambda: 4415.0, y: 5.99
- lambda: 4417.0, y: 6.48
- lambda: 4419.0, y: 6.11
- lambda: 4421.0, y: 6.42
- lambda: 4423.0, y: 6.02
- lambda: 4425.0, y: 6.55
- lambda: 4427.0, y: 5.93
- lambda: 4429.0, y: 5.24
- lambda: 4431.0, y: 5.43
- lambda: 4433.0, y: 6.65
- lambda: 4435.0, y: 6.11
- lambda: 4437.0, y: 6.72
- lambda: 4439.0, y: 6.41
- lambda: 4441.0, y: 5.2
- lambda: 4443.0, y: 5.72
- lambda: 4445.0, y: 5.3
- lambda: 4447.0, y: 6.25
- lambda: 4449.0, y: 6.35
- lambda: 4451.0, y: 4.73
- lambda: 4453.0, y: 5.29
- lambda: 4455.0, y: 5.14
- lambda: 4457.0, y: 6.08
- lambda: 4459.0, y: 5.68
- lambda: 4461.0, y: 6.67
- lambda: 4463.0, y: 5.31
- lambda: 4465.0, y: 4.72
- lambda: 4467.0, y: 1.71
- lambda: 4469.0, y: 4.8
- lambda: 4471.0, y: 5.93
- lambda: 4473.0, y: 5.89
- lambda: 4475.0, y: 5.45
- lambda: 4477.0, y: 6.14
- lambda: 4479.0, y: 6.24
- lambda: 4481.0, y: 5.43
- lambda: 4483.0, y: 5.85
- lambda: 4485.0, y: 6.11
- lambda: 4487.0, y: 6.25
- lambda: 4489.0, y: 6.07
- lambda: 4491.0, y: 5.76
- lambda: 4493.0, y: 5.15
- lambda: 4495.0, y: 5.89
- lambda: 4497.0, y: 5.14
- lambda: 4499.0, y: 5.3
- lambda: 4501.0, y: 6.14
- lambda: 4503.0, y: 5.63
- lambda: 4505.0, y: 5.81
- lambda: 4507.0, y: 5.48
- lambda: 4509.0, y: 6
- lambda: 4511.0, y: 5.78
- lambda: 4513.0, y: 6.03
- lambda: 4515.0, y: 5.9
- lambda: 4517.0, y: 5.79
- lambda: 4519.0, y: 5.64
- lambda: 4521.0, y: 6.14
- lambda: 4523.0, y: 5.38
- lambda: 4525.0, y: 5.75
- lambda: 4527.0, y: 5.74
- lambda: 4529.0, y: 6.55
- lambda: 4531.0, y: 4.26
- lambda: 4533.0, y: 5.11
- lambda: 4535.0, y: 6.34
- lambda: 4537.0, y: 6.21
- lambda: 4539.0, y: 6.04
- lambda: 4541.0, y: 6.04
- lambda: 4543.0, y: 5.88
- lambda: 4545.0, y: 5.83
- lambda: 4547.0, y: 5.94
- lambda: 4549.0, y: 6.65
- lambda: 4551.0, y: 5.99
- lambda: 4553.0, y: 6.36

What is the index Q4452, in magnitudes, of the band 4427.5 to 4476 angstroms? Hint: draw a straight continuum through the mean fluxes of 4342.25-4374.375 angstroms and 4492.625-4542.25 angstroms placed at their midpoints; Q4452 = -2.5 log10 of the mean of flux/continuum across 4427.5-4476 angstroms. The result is 0.06 mag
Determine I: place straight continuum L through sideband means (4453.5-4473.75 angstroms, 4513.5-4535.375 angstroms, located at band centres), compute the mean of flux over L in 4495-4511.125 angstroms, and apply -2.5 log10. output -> -0.03 mag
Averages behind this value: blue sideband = 5.19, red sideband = 5.68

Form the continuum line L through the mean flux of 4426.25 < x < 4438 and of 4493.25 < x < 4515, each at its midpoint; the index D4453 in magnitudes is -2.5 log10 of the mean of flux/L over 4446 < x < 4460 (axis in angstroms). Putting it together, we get 0.05 mag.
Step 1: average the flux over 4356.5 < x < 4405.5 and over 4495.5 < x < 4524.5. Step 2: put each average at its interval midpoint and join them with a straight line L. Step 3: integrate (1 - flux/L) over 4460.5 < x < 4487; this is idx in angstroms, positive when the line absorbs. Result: 1.73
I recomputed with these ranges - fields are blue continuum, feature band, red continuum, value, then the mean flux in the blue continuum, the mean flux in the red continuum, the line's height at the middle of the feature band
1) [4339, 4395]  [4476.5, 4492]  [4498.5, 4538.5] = -0.031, 5.98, 5.76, 5.81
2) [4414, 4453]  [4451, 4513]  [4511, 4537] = 0.054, 5.96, 5.74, 5.84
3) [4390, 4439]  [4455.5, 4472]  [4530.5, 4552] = 0.173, 6.07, 5.88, 6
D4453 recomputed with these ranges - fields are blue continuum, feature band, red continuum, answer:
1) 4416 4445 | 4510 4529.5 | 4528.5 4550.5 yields 0.011 mag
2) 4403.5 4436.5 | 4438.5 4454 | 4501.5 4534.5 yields 0.074 mag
